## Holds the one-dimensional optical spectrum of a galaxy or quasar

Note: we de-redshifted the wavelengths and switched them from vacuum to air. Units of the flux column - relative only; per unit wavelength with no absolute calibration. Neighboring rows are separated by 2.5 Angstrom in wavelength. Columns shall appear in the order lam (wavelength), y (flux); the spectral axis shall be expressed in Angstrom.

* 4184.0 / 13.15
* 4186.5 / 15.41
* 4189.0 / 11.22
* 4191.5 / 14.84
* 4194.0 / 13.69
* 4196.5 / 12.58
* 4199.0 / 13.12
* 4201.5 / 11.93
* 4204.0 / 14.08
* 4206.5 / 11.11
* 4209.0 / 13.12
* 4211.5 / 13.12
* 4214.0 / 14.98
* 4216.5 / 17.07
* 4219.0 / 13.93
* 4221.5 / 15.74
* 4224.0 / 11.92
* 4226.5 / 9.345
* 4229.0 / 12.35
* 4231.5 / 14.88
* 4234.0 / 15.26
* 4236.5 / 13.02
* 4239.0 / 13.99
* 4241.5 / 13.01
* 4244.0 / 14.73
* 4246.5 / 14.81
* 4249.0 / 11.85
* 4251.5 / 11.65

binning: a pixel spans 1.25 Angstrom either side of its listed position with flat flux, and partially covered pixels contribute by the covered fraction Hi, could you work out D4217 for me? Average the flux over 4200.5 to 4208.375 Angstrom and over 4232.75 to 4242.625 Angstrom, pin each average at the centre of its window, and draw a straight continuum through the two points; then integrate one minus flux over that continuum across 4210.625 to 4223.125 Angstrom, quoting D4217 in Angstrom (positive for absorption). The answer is -1.90 Angstrom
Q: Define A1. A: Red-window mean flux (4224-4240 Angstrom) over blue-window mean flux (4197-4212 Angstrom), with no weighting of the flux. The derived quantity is 1.02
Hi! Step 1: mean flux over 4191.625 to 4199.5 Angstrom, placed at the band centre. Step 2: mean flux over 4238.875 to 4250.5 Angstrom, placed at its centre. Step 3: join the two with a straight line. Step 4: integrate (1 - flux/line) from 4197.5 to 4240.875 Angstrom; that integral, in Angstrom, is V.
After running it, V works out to 0.1 Angstrom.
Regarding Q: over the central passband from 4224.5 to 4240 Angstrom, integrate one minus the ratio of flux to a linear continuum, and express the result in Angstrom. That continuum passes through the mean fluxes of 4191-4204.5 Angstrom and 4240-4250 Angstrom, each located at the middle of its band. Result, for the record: 0.5 Angstrom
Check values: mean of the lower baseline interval 13.3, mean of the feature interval 13.1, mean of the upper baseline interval 13.7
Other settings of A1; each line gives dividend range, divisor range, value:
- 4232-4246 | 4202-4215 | 1.07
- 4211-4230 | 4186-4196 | 1.00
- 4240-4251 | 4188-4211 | 1.05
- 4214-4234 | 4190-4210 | 1.06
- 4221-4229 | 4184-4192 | 0.88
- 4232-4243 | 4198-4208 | 1.11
